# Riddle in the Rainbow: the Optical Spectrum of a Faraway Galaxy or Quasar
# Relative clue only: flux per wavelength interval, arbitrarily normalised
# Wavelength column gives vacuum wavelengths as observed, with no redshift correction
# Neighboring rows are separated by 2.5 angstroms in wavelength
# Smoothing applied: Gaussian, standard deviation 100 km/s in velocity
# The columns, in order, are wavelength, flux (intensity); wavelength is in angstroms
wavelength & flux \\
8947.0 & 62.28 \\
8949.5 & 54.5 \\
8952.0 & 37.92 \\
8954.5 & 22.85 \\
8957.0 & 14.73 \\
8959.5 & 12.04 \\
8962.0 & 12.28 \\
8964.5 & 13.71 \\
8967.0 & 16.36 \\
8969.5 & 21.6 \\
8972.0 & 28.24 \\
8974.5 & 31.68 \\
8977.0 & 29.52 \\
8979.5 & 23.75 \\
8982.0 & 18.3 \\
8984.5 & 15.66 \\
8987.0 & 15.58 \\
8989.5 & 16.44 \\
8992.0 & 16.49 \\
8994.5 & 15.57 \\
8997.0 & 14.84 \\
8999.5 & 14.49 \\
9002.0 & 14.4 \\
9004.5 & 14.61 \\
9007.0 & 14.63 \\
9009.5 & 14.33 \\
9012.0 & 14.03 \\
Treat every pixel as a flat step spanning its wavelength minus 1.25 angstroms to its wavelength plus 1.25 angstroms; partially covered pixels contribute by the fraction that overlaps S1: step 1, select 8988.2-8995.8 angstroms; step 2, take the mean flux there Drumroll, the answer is 16.2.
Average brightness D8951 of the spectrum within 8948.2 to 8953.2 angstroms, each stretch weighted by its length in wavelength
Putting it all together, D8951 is 46.5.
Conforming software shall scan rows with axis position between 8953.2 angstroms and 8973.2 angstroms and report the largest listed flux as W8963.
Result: 28.24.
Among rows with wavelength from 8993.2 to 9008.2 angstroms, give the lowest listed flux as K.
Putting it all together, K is 14.4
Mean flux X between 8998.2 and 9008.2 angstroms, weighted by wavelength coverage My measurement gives 14.5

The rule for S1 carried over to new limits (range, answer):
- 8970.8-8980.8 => 28.2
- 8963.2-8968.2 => 15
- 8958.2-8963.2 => 12.2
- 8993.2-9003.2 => 14.8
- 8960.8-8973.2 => 18.4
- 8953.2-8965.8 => 15.2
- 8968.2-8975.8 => 27.1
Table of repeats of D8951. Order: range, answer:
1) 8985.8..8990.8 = 16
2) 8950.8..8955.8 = 30.2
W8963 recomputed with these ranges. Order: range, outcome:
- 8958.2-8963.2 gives 12.28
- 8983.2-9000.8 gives 16.49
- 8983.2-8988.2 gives 15.66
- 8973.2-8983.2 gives 31.68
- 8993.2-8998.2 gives 15.57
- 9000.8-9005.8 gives 14.61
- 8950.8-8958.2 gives 37.92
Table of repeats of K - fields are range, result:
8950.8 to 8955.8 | 22.85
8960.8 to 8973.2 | 12.28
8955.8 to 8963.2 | 12.04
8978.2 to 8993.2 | 15.58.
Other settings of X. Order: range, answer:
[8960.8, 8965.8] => 13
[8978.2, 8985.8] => 19.3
